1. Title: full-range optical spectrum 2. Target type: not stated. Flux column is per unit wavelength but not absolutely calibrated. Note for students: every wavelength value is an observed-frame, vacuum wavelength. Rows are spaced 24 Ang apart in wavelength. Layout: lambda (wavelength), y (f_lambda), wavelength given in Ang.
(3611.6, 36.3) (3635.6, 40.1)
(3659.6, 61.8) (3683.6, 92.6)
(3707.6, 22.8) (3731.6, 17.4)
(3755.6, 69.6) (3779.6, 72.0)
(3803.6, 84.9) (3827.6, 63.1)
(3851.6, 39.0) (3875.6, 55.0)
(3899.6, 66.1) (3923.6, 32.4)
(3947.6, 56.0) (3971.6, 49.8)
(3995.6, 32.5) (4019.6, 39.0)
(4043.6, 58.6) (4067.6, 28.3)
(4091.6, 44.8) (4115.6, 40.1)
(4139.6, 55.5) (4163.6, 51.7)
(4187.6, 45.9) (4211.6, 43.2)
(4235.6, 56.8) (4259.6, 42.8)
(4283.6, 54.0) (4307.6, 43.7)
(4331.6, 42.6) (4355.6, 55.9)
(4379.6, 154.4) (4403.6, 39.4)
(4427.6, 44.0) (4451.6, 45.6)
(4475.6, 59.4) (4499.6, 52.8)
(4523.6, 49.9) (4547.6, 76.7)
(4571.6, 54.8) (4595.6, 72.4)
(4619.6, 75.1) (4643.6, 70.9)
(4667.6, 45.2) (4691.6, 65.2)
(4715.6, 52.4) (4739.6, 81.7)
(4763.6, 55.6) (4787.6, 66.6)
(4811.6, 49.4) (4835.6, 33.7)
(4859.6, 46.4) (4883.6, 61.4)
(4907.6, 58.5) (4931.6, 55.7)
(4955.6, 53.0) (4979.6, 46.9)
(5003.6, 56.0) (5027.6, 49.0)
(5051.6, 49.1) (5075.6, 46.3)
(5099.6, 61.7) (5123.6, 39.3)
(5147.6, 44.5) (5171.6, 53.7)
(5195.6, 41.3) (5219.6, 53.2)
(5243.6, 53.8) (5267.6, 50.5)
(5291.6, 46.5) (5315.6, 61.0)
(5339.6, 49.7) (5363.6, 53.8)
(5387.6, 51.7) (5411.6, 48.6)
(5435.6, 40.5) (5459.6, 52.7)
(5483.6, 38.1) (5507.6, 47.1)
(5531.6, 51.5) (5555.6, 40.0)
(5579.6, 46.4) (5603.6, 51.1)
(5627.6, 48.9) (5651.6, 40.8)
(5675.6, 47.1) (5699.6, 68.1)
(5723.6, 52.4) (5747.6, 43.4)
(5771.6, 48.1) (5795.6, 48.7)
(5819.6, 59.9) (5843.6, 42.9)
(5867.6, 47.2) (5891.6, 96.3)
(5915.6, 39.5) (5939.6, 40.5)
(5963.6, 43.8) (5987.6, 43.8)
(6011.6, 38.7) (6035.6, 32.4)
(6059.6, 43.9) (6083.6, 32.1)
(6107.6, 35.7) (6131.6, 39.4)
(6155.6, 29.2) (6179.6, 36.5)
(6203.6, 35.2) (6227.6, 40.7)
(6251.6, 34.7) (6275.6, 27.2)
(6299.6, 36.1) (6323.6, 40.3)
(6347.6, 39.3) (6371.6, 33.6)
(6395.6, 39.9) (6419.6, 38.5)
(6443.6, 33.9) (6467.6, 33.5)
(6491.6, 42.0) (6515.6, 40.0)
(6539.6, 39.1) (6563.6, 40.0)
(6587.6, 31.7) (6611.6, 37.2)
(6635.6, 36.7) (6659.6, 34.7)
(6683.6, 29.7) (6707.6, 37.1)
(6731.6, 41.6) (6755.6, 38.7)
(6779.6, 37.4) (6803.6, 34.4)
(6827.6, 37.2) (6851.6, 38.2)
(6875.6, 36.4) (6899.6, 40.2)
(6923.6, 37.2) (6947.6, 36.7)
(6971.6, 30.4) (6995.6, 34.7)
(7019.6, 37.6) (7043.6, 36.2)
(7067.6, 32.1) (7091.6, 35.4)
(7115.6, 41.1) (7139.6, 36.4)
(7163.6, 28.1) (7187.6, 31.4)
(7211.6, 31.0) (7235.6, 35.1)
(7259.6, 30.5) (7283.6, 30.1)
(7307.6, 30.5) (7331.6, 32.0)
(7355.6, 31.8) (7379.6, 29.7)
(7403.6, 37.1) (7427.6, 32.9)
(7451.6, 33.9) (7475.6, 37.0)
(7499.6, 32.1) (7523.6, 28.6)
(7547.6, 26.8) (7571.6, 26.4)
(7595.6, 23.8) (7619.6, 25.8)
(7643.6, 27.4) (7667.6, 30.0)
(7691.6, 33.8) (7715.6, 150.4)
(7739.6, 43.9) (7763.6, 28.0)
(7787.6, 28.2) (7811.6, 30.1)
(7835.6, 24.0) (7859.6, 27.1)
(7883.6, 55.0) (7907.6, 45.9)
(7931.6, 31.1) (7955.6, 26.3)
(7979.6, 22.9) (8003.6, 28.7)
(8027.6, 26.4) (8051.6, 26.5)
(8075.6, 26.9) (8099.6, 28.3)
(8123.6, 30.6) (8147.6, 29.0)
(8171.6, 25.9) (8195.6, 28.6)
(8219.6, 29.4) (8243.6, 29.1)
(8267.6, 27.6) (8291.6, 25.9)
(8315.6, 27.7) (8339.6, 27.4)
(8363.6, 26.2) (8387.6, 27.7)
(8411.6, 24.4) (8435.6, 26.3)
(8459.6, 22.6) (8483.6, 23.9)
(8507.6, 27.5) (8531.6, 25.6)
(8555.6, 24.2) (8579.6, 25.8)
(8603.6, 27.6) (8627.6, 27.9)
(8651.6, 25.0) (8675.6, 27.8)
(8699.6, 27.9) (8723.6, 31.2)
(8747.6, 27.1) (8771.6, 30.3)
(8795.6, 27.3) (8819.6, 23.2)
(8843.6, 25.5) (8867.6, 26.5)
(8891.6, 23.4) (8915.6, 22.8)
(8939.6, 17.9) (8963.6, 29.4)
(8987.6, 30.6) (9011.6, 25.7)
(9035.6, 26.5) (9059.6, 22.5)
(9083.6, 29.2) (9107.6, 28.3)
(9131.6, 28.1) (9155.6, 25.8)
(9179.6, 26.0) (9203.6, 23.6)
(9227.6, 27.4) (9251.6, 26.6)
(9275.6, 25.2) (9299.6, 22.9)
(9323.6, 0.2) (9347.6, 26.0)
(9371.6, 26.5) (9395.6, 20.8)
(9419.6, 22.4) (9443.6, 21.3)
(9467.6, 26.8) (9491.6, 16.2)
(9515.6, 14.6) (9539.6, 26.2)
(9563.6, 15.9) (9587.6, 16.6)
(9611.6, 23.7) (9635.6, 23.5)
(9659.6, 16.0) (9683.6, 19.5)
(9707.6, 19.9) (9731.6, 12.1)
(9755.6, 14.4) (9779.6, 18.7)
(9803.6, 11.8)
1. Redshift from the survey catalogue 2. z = 0.174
